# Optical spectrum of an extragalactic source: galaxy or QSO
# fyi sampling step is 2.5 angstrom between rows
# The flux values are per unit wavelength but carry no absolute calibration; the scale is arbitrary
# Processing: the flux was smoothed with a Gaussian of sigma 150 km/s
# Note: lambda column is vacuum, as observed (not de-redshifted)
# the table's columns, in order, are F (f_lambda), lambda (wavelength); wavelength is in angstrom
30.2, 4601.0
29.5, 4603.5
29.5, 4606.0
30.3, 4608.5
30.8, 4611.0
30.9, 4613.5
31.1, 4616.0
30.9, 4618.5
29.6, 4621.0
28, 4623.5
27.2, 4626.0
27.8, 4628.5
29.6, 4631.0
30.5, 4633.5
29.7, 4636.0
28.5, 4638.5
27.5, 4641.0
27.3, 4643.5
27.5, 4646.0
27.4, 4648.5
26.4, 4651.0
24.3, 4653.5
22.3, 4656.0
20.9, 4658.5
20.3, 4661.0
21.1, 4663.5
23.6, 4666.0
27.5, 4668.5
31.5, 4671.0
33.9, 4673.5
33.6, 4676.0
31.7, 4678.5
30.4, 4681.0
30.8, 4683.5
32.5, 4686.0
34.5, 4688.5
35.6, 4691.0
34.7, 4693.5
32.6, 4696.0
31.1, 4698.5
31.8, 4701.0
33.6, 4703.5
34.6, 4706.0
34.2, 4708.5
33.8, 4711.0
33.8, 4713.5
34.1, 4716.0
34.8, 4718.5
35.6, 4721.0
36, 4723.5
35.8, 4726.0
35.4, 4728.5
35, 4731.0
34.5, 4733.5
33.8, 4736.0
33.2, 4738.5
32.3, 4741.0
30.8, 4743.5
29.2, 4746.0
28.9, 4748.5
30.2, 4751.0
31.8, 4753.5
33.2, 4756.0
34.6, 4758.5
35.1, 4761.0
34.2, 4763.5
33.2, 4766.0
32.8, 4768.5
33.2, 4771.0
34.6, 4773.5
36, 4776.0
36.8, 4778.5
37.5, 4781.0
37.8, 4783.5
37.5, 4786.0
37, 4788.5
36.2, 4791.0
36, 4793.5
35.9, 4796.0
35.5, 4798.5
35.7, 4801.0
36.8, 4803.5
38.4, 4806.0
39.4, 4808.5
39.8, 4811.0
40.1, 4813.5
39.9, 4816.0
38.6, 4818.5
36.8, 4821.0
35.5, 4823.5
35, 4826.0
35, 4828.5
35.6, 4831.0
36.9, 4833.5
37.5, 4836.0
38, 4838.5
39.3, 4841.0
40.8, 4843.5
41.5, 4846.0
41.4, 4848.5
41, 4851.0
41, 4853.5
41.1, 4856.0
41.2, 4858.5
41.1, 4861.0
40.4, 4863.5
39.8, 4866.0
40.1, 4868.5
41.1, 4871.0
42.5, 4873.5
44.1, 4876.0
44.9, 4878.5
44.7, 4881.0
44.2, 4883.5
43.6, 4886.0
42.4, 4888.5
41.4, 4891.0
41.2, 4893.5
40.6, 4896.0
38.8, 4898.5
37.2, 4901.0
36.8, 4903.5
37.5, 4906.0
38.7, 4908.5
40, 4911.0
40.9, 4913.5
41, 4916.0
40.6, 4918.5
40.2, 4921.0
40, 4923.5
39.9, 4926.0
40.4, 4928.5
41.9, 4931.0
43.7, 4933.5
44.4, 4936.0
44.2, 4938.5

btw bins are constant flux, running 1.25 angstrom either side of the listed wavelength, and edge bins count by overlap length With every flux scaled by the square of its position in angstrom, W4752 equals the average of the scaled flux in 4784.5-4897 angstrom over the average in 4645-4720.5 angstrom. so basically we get 1.4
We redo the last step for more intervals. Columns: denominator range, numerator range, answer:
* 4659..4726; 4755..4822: 1.19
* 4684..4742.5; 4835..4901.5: 1.29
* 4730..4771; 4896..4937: 1.32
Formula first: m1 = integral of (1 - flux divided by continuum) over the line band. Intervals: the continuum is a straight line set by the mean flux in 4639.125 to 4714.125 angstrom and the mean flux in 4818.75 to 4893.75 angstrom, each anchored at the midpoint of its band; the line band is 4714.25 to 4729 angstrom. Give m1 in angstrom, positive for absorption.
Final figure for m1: -1.3 angstrom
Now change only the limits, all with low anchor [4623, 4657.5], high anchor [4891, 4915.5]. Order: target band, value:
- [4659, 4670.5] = 2.0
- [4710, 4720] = -1.1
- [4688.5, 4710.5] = -2.6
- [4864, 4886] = -2.7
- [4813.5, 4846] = -1.6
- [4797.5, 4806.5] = -0.5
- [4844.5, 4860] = -1.8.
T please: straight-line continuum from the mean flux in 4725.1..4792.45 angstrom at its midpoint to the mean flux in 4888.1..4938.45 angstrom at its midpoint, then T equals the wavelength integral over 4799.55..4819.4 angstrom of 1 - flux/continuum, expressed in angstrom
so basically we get -1.3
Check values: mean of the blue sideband 34.1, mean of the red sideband 40.4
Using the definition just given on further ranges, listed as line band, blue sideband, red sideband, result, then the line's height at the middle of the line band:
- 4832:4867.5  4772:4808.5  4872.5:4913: -0.71 angstrom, 39.3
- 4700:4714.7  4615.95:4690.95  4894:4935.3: -1.40 angstrom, 30.7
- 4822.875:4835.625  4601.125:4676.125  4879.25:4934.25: 0.44 angstrom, 37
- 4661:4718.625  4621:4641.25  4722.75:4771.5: -1.29 angstrom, 30.9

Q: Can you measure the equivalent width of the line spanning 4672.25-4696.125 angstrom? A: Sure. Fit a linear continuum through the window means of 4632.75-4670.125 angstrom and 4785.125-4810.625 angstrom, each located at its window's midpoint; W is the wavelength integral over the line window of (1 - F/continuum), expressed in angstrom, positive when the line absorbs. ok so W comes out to -4.1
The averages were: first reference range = 25.6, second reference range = 36.9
